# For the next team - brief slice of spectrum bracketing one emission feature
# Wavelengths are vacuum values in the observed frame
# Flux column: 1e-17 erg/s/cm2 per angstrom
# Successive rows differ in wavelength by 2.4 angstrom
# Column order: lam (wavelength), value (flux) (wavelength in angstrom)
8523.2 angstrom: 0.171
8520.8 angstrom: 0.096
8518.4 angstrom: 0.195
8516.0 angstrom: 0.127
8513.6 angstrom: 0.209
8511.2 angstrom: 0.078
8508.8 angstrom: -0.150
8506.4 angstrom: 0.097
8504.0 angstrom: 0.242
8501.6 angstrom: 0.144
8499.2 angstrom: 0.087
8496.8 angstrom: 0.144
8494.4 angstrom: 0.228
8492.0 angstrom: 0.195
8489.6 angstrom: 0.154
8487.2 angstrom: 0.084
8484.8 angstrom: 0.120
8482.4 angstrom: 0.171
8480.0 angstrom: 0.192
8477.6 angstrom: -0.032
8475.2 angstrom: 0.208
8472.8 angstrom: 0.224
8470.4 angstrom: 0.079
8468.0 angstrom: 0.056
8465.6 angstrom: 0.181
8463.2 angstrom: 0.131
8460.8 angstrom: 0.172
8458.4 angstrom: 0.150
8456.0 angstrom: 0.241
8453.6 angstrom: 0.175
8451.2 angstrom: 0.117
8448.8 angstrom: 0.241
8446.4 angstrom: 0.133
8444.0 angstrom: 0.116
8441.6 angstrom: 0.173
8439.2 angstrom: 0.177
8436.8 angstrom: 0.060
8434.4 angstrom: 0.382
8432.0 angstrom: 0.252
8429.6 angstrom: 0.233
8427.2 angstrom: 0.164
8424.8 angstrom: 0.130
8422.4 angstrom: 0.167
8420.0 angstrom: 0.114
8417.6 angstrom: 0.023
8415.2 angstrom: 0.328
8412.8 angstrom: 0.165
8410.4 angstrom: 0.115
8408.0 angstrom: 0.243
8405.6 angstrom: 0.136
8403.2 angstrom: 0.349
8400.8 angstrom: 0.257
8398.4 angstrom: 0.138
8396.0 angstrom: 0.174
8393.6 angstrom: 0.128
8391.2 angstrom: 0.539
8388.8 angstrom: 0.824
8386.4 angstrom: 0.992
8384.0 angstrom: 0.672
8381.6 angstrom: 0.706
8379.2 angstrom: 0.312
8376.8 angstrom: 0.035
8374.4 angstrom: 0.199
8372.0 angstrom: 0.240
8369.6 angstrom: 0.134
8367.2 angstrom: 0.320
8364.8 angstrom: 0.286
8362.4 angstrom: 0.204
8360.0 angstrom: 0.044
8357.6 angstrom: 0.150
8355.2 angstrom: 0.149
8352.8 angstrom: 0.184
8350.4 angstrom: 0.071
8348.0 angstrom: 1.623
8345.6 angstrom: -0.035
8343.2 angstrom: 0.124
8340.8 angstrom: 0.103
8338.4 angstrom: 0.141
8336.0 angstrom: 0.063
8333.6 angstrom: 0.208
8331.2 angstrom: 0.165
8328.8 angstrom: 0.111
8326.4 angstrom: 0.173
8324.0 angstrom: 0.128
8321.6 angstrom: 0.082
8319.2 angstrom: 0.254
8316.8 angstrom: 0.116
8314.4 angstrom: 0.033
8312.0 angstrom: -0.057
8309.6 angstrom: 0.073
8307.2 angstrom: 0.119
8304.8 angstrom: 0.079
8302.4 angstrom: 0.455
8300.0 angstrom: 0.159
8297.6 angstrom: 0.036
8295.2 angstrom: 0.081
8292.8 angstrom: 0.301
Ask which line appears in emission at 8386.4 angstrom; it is [O II] 3727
